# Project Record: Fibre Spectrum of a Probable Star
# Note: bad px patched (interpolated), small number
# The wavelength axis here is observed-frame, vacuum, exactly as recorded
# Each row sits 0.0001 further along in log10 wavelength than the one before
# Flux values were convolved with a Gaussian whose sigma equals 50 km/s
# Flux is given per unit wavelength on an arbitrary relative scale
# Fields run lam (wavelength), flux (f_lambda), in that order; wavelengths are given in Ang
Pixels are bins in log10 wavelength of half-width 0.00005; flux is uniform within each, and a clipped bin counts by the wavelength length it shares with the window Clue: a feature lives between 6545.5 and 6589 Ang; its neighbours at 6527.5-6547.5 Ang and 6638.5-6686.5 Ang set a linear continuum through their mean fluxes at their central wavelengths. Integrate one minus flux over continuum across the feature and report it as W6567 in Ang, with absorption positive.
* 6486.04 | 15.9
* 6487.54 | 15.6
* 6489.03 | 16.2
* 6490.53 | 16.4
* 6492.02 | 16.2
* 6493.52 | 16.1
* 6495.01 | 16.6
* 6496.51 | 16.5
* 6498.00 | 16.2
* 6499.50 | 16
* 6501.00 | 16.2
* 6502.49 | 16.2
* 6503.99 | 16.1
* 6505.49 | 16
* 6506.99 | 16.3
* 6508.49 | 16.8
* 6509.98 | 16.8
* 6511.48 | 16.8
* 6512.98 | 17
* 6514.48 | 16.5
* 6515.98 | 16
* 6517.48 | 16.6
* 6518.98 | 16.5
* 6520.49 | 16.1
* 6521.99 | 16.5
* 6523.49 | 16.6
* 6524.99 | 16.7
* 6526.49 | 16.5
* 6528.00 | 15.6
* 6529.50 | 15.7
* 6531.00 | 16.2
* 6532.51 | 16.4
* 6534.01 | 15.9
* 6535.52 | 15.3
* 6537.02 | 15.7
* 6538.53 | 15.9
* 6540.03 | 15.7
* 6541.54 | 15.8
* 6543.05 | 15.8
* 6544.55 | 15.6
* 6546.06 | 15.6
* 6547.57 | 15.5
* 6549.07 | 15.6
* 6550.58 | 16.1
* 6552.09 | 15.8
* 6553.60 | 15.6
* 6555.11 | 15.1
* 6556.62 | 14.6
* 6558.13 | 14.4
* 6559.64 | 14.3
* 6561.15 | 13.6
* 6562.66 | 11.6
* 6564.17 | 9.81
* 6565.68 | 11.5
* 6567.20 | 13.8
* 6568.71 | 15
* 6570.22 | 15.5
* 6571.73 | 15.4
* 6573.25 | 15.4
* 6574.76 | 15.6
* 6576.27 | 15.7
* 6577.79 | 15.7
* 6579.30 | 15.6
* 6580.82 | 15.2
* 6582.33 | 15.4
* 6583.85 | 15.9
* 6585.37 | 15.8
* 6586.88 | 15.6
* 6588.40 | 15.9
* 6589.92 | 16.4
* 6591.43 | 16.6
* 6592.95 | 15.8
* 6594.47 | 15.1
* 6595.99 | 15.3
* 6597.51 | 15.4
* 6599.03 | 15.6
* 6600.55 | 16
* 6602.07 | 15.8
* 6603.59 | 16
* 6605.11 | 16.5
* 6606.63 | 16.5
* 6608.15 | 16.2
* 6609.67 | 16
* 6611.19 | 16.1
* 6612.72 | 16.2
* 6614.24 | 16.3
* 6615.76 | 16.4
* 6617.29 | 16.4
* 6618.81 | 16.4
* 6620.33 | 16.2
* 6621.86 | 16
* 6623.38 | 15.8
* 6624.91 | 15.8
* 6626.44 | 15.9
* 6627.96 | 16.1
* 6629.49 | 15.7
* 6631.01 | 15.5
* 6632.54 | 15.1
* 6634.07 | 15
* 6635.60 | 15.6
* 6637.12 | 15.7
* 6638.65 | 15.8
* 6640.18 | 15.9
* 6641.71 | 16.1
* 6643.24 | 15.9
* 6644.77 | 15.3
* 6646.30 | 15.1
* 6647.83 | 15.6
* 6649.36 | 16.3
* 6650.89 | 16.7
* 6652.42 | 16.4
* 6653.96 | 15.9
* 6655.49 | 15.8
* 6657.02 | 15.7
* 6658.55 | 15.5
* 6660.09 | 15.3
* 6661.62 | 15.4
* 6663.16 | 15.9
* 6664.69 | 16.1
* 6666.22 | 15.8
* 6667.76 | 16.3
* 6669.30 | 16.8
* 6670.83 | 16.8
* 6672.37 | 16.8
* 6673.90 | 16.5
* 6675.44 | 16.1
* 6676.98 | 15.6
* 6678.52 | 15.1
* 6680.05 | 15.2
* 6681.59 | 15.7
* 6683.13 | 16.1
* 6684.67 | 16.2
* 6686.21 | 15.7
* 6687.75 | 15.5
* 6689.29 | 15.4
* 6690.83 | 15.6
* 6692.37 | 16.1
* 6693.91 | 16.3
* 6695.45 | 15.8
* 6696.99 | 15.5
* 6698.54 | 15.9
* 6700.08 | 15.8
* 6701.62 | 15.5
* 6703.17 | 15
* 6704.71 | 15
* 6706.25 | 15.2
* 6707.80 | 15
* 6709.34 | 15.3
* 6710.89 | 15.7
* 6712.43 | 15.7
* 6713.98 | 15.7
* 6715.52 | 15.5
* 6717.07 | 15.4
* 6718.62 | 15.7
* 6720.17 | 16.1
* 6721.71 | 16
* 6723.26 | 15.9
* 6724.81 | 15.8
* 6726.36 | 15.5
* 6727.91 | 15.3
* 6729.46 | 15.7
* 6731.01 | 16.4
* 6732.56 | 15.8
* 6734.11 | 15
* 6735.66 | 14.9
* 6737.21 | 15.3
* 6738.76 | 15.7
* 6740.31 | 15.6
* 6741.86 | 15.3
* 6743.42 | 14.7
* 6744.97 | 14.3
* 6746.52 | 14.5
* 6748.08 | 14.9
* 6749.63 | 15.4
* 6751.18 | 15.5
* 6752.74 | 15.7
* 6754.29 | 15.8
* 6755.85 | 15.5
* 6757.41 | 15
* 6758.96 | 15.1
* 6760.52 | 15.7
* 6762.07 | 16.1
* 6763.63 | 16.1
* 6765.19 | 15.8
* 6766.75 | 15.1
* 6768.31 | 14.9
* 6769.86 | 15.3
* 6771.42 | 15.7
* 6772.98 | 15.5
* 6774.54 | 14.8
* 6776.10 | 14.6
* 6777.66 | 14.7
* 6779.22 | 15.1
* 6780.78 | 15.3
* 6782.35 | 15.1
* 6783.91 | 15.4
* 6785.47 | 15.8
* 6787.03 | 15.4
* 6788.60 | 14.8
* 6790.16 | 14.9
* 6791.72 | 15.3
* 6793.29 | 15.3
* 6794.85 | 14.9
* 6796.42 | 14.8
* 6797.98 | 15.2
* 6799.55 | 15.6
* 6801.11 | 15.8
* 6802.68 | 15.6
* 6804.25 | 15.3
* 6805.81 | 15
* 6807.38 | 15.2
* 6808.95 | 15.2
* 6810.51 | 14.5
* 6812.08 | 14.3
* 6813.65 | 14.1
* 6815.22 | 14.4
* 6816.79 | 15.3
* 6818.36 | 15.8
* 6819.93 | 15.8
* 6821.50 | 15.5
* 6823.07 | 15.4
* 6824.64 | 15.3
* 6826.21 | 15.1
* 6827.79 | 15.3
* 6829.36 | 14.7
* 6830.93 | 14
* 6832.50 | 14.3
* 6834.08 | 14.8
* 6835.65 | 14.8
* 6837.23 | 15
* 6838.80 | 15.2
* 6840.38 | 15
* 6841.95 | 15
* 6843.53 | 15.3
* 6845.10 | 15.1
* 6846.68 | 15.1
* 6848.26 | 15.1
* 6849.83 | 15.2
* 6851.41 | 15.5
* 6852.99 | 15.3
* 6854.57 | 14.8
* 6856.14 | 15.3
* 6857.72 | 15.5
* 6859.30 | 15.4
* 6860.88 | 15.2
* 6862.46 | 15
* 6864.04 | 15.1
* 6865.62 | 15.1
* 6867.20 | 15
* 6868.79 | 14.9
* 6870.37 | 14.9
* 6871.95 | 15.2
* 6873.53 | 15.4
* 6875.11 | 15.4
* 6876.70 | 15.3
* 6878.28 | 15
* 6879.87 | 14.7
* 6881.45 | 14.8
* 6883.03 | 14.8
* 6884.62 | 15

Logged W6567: 2.7 Ang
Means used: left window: 15.8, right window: 15.9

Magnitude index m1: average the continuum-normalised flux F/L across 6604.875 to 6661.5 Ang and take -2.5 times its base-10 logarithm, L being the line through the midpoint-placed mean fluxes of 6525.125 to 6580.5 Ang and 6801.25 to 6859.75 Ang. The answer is -0.057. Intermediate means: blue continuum 15.1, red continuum 15.1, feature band 15.9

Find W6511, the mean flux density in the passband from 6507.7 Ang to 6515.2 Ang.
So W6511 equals 16.8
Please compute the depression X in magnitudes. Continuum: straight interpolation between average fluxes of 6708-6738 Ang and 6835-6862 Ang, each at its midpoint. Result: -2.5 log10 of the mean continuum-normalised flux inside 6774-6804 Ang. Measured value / 0.01 mag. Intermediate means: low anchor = 15.6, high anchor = 15.2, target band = 15.2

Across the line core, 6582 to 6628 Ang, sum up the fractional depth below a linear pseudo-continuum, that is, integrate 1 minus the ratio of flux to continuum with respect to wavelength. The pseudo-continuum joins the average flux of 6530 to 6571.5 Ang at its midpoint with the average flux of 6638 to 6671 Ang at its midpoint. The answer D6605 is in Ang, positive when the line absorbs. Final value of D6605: -1.7 Ang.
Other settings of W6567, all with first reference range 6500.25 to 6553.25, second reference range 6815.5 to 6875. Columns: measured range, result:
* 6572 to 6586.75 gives 0.3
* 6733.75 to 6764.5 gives 0.2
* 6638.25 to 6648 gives 0.1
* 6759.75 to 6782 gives 0.0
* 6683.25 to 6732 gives -0.3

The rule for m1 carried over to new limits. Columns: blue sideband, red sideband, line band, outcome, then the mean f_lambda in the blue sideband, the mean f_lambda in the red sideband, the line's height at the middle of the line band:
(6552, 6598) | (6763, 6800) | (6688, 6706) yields -0.04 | 14.9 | 15.2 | 15.1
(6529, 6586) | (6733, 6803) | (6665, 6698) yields -0.05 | 15.1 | 15.3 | 15.2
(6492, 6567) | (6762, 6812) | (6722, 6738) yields -0.02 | 15.6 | 15.2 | 15.3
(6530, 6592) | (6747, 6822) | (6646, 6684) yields -0.05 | 15.2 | 15.2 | 15.2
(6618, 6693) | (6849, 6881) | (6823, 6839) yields 0.03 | 15.9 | 15.2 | 15.3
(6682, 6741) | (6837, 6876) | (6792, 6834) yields 0.02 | 15.6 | 15.2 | 15.3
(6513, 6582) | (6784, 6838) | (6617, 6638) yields -0.04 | 15.3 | 15.1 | 15.3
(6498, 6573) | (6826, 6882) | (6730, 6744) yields -0.01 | 15.5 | 15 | 15.2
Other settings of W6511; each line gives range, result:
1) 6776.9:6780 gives 14.9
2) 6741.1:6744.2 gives 15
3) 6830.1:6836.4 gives 14.5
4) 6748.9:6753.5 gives 15.5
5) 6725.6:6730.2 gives 15.5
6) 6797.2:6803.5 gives 15.5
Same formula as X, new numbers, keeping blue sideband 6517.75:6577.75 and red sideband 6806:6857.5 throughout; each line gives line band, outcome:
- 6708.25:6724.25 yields -0.04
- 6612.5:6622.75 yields -0.08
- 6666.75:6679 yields -0.08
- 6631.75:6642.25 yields -0.03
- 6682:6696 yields -0.05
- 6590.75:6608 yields -0.05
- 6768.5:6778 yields 0.00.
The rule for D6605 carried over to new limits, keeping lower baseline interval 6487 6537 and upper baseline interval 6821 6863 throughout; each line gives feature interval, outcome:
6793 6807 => 0.0 Ang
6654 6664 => 0.1 Ang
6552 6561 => 0.7 Ang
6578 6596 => 0.3 Ang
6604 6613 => -0.2 Ang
